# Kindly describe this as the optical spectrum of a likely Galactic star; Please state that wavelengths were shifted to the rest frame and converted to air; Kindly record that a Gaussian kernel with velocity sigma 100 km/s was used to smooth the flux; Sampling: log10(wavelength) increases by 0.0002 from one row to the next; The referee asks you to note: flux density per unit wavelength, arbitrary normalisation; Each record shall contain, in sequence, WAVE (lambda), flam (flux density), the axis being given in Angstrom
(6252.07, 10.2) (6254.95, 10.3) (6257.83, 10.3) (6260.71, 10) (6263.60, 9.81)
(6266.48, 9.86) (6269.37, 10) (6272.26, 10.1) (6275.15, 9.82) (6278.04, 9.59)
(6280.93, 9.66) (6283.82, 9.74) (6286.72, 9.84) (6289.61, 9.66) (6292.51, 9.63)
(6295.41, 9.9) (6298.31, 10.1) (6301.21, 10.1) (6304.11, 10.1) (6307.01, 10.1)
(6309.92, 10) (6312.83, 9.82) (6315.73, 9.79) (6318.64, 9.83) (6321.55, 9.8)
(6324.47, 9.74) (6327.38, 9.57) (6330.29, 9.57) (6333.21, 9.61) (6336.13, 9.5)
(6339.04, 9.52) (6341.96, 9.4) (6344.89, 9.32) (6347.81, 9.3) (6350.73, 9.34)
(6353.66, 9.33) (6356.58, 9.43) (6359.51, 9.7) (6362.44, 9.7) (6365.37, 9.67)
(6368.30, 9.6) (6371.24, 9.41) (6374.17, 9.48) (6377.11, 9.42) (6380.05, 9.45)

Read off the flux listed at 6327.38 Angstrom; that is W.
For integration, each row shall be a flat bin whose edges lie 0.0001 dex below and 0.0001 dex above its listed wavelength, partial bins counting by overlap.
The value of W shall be 9.57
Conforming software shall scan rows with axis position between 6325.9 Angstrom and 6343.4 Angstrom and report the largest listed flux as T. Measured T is 9.61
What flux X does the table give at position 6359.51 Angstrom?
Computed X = 9.7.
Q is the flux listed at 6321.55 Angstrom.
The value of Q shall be 9.8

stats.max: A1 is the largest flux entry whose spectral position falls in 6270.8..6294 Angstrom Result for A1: 10.1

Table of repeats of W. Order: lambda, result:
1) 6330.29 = 9.57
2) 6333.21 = 9.61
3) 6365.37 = 9.67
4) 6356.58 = 9.43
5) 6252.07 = 10.2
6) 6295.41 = 9.9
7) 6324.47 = 9.74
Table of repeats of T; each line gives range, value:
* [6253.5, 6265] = 10.3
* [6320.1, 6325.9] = 9.8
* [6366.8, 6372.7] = 9.6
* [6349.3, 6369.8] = 9.7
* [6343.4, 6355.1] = 9.34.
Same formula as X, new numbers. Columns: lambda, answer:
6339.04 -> 9.52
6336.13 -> 9.5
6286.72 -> 9.84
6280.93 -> 9.66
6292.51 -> 9.63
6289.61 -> 9.66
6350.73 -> 9.34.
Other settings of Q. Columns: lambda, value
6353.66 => 9.33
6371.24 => 9.41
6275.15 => 9.82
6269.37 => 10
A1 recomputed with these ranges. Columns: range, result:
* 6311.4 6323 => 9.83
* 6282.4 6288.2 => 9.84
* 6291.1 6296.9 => 9.9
